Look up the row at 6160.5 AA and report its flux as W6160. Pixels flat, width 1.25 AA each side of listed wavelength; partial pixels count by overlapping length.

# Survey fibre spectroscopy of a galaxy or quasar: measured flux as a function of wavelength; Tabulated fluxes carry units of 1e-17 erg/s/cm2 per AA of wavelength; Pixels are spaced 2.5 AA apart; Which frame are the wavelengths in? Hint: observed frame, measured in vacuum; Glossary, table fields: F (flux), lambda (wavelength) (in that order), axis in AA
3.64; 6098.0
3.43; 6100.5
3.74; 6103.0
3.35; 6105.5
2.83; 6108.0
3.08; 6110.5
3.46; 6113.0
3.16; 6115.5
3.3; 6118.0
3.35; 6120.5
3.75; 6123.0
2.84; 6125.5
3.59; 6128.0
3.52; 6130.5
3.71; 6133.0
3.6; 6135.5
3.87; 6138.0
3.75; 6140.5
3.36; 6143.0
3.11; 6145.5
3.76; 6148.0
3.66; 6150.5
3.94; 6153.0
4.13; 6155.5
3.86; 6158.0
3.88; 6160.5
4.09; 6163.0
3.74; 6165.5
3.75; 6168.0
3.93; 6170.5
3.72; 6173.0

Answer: 3.88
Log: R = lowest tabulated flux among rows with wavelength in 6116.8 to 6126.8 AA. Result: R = 2.84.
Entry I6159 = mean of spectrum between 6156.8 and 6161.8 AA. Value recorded 3.87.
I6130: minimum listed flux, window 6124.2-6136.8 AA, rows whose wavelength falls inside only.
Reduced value 2.84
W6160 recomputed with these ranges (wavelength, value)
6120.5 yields 3.35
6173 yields 3.72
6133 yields 3.71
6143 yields 3.36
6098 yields 3.64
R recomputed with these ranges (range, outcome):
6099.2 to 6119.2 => 2.83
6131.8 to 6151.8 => 3.11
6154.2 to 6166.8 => 3.74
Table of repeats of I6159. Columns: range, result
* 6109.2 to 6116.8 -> 3.23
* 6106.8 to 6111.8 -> 2.96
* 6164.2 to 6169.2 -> 3.75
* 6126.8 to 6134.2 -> 3.61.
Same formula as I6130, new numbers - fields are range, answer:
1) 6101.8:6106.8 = 3.35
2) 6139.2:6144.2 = 3.36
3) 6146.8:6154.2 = 3.66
